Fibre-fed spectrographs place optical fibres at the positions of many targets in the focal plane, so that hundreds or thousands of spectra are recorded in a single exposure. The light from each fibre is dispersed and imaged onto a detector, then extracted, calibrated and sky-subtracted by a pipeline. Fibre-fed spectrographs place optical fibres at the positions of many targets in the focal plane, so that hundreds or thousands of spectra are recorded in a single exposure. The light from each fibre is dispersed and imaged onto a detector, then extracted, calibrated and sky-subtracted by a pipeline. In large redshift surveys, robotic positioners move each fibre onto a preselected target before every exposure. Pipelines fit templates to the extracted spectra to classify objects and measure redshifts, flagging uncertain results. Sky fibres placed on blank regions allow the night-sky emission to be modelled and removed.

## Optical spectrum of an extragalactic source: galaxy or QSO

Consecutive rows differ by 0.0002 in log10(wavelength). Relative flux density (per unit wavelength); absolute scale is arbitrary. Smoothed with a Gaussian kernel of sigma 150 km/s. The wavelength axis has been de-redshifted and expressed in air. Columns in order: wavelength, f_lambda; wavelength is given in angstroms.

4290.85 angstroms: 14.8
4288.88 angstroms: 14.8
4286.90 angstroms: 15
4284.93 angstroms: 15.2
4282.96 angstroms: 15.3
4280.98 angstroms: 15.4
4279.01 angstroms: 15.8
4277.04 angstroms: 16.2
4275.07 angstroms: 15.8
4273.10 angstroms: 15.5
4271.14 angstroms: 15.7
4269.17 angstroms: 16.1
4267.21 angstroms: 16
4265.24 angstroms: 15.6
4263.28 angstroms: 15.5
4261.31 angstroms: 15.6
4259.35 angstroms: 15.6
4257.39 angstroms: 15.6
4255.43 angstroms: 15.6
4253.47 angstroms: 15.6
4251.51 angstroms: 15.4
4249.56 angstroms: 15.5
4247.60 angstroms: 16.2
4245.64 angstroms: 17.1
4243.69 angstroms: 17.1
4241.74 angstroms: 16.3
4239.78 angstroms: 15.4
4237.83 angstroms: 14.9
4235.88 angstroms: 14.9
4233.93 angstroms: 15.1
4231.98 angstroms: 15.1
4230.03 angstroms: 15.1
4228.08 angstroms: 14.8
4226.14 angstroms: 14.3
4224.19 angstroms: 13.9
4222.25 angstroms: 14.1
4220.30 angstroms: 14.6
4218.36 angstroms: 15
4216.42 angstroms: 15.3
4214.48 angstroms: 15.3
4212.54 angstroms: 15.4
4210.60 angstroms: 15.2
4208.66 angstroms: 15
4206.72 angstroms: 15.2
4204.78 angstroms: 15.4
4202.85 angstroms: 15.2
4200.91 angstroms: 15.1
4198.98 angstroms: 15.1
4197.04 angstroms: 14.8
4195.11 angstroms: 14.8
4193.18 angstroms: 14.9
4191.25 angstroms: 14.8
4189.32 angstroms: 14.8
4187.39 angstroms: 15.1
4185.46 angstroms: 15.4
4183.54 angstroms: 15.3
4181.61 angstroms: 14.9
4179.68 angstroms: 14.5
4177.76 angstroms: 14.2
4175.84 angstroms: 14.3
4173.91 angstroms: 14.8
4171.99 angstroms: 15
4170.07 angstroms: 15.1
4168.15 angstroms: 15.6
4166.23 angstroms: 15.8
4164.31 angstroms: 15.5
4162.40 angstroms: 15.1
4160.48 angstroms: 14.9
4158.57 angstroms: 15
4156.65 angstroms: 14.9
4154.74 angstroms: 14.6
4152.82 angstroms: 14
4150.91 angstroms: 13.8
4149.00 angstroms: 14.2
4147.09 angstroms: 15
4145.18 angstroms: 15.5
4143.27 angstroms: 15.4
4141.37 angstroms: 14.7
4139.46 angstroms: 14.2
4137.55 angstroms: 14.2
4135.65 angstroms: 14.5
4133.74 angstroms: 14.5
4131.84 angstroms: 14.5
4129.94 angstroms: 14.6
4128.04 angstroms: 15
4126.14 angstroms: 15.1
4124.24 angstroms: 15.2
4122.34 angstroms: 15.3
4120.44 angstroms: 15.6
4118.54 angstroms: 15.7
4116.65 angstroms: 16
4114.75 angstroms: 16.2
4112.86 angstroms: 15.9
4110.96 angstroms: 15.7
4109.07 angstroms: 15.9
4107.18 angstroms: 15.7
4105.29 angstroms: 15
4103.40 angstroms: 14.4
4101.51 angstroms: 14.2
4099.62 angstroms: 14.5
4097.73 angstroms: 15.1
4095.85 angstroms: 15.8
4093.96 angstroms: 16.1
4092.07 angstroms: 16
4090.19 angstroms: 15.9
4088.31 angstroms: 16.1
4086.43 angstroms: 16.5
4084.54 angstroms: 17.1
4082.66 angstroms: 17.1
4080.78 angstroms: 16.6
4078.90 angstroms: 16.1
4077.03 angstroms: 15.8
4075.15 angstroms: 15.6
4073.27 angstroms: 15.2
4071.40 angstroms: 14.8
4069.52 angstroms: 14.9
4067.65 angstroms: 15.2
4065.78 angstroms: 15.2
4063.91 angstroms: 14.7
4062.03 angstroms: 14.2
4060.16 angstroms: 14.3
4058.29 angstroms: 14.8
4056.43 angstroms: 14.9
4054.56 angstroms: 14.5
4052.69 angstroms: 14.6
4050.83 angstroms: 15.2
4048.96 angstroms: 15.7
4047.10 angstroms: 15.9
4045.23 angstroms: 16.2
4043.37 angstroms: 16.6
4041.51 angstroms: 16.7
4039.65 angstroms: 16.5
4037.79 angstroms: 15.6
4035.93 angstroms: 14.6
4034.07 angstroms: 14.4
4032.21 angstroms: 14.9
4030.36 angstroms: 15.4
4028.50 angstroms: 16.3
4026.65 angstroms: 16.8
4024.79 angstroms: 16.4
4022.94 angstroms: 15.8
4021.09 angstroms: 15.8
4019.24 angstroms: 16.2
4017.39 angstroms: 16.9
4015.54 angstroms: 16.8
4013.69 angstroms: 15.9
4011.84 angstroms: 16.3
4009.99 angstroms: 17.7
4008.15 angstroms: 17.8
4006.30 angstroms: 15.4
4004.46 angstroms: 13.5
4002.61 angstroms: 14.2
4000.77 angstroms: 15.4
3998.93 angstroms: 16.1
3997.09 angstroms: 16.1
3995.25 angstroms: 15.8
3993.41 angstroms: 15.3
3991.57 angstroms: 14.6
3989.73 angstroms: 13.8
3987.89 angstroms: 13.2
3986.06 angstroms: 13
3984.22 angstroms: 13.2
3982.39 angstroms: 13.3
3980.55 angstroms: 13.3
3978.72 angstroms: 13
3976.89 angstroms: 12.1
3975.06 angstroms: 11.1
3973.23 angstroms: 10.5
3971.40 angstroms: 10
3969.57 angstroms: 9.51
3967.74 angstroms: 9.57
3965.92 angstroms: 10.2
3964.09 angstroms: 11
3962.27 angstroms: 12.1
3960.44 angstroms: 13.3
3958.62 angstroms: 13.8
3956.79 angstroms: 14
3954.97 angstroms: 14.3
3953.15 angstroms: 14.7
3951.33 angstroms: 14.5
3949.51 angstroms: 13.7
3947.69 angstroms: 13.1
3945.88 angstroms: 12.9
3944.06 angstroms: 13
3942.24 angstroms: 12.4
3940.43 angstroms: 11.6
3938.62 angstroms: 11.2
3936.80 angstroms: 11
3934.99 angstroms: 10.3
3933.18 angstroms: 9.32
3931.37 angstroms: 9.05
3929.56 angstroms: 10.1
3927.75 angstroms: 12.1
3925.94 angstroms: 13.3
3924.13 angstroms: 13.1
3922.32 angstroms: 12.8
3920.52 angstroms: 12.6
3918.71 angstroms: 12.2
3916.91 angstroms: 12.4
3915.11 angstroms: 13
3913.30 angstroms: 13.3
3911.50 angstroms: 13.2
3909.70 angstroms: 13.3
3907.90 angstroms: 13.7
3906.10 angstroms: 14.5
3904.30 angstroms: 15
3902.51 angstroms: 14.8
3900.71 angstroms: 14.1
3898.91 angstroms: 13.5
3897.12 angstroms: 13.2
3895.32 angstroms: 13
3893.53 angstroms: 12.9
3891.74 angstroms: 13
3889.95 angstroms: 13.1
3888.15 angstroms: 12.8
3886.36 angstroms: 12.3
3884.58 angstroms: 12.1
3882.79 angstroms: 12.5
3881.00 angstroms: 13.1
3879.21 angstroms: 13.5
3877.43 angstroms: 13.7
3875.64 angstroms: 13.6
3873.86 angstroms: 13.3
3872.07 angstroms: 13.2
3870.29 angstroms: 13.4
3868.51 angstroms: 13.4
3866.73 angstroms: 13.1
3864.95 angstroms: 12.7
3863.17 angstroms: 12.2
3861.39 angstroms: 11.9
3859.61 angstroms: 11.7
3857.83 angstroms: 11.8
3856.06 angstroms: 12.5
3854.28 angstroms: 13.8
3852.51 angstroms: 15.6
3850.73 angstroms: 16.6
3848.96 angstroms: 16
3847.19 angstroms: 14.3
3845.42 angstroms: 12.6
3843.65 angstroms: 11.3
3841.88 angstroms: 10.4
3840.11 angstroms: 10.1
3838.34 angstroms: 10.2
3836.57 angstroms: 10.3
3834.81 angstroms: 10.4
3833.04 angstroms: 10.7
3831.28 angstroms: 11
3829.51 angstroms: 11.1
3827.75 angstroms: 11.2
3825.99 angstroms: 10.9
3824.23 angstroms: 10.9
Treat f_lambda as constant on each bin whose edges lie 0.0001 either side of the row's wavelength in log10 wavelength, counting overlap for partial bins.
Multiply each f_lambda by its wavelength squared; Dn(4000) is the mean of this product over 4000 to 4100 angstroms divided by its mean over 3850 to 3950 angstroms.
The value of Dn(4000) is 1.32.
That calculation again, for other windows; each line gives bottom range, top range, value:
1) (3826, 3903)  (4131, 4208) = 1.37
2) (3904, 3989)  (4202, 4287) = 1.44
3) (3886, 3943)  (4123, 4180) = 1.33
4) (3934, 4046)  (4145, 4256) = 1.18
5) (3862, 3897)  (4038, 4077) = 1.29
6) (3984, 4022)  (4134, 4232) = 1.05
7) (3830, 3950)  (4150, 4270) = 1.41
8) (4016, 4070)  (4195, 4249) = 1.07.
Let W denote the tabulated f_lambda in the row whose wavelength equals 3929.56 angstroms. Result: 10.1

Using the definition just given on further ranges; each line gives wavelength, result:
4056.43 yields 14.9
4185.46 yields 15.4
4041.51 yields 16.7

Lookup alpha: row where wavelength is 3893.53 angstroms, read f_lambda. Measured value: 12.9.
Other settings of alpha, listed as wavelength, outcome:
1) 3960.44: 13.3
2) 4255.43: 15.6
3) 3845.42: 12.6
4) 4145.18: 15.5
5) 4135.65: 14.5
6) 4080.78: 16.6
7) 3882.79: 12.5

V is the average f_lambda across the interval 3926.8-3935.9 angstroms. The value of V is 10.2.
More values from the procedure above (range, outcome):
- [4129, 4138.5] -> 14.5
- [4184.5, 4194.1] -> 15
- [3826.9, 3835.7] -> 10.9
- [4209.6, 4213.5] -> 15.3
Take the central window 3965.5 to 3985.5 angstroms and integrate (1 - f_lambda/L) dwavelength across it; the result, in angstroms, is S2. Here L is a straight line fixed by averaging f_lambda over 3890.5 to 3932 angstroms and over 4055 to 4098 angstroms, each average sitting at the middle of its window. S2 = 3.58 angstroms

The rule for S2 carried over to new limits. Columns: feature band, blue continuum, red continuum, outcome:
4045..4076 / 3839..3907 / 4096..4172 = -1.1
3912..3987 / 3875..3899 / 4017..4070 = 9.7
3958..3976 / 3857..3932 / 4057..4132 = 3.6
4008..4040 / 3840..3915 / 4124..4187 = -4.6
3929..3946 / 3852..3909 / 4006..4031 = 4.1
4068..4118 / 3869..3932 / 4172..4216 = -4.9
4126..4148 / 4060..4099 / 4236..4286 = 1.3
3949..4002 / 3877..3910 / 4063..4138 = 4.0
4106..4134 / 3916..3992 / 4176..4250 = -2.6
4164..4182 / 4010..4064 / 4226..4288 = 0.8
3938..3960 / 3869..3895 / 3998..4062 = 1.5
